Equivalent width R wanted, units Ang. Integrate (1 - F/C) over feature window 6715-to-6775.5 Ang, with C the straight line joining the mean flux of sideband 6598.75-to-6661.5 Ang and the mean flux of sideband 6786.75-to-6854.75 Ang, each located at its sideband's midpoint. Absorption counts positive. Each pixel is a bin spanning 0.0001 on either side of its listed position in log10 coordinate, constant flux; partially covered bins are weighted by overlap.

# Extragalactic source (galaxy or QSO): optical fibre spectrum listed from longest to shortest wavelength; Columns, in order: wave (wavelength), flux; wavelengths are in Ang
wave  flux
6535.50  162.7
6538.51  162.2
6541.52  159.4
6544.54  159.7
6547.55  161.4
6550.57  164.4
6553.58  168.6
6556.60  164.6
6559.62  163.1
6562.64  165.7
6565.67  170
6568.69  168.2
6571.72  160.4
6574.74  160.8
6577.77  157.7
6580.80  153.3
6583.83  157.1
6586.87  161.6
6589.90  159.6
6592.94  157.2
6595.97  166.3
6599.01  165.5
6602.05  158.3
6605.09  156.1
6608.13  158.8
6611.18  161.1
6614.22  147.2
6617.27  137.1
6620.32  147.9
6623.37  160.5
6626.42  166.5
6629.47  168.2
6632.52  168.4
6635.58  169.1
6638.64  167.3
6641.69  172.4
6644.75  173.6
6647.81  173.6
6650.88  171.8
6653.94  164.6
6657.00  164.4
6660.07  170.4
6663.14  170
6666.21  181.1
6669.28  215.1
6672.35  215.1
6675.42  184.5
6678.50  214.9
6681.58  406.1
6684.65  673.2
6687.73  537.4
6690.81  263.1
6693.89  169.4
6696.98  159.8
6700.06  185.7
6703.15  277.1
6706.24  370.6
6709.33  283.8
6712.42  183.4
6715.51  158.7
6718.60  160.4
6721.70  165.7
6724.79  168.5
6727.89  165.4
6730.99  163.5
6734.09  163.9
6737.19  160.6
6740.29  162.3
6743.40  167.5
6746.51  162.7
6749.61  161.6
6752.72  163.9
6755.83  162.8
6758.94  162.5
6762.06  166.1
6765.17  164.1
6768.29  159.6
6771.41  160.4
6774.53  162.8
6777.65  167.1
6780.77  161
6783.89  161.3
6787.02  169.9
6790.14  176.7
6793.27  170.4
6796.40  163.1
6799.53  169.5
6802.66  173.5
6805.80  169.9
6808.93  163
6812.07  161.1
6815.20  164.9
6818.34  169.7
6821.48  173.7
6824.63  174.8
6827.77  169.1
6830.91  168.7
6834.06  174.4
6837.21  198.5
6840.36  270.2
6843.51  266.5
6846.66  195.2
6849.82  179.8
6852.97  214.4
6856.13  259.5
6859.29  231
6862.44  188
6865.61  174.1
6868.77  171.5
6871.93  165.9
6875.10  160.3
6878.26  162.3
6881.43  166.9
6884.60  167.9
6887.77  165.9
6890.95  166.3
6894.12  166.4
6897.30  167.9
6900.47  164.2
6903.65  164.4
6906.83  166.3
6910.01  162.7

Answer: 4.28 Ang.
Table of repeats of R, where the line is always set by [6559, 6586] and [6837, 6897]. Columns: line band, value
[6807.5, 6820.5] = 1.5 Ang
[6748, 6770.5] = 2.3 Ang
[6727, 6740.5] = 1.2 Ang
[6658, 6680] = -2.6 Ang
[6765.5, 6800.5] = 3.5 Ang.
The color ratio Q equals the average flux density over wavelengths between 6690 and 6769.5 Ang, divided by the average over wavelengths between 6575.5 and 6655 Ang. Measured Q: 1.15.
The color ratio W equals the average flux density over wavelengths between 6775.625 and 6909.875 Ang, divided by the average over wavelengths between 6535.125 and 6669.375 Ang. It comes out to 1.1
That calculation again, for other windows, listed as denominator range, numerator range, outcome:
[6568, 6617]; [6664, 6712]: 1.80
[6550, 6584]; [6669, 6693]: 2.09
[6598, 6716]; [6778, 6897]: 0.85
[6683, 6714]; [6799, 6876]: 0.61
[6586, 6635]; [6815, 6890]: 1.19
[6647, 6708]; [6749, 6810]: 0.65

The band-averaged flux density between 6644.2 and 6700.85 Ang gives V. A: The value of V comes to 244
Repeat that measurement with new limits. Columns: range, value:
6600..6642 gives 160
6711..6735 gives 166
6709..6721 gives 186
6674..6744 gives 242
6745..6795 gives 165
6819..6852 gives 197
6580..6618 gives 157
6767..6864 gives 184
